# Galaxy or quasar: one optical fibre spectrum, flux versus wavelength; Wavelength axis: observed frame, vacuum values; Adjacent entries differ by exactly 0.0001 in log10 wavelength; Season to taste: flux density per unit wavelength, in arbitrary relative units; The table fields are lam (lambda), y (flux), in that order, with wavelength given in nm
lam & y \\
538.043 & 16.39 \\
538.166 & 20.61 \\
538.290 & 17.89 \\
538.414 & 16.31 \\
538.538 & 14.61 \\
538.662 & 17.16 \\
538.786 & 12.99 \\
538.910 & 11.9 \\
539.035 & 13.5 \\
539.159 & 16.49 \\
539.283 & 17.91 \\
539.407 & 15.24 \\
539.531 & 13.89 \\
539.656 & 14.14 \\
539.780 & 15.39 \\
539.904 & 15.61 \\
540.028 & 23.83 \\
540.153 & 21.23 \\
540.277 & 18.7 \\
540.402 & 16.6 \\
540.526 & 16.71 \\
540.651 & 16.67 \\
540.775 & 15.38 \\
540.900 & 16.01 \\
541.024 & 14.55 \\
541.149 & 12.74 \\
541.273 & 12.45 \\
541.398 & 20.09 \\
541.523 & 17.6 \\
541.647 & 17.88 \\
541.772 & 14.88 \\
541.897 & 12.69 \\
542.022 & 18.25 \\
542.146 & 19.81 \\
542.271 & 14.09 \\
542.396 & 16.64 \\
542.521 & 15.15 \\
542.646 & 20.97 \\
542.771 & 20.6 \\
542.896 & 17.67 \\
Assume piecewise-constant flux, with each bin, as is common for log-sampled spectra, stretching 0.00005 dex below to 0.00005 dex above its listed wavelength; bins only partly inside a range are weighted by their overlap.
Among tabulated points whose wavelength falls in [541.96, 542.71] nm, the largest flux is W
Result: 20.97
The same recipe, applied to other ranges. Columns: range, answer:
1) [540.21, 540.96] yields 18.7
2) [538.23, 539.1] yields 17.89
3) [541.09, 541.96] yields 20.09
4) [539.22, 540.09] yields 23.83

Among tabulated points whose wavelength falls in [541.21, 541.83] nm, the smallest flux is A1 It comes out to 12.45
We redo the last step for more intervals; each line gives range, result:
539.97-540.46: 16.6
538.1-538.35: 17.89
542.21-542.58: 14.09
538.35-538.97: 11.9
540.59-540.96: 15.38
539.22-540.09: 13.89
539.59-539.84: 14.14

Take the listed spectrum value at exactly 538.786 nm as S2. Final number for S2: 12.99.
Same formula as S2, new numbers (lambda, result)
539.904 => 15.61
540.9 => 16.01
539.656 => 14.14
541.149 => 12.74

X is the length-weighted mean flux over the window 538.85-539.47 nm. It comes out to 15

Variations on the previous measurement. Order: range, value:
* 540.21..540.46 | 17.7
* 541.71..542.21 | 16.4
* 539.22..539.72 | 15.3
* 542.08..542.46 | 16.9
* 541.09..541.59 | 15.8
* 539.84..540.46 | 19.2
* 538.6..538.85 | 15.1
